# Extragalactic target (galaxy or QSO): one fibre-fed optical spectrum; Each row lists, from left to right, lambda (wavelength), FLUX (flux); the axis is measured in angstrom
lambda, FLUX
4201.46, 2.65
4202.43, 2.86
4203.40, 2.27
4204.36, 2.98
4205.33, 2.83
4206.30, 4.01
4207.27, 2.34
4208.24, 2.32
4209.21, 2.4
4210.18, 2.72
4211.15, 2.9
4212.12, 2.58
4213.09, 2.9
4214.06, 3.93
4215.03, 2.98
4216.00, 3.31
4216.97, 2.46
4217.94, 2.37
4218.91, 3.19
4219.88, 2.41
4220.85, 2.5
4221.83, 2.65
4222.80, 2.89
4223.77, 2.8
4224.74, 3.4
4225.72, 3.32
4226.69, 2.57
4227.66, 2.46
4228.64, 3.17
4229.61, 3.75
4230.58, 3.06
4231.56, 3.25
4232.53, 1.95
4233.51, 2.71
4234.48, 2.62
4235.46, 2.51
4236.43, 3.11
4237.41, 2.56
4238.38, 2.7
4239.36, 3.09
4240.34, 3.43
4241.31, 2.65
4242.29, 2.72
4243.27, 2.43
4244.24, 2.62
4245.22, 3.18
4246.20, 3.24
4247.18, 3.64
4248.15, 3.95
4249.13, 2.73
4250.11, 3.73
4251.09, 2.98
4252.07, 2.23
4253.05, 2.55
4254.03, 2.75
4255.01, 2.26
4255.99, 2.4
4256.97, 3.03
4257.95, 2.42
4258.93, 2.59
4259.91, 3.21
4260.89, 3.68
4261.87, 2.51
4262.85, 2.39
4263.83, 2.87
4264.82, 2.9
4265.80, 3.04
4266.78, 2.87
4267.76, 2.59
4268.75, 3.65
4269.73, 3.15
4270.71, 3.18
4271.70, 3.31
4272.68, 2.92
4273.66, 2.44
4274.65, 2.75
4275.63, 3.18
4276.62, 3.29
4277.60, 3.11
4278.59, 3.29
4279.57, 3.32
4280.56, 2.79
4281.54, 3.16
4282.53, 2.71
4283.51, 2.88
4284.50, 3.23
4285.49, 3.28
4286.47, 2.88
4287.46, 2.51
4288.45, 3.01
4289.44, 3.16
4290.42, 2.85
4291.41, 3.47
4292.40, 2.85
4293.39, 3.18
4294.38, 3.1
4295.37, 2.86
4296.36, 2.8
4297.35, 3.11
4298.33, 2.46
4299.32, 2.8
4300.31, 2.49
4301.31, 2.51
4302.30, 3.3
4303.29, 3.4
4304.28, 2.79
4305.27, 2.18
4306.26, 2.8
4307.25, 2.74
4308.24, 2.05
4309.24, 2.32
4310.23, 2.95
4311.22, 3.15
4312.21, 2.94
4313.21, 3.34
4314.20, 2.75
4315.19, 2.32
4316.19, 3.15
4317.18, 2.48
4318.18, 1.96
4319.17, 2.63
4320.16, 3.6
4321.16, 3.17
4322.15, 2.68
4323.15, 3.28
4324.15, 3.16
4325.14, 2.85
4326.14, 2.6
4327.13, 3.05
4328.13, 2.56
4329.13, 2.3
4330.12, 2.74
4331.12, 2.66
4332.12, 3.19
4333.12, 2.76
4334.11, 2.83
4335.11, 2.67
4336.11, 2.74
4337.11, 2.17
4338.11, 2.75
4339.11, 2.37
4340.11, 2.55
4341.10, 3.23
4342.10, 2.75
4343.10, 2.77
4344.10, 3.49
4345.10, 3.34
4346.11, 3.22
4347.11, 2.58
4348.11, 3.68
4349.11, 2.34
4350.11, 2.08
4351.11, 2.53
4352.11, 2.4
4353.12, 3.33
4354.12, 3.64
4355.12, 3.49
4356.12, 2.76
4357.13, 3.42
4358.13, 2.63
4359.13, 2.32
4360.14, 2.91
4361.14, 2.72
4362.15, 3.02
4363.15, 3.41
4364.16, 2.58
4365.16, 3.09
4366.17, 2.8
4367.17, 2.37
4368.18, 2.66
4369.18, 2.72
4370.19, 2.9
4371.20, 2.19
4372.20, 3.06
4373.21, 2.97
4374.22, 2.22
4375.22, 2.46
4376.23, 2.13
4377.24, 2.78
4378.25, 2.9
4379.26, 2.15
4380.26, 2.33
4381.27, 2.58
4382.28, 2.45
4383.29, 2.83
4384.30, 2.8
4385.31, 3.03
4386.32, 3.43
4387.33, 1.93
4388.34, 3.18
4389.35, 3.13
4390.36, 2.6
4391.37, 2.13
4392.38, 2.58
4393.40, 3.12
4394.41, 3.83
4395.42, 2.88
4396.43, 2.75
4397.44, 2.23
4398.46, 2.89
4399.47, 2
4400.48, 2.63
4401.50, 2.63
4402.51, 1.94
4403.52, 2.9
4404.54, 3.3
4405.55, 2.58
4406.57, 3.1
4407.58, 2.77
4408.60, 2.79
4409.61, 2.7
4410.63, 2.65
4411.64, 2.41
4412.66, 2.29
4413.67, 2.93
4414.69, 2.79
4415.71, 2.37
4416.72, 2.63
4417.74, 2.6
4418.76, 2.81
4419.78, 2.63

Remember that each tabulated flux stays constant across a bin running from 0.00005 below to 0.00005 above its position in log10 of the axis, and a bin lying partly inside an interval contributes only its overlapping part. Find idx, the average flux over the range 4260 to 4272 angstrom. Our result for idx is 3.01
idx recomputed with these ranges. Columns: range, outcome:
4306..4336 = 2.79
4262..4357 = 2.88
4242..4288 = 2.95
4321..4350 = 2.83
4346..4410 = 2.76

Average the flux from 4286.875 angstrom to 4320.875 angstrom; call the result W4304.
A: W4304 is 2.83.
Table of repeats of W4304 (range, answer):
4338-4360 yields 2.9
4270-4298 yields 3.02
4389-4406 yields 2.71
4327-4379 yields 2.79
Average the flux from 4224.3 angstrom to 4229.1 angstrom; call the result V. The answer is 2.97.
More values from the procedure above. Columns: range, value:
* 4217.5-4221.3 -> 2.62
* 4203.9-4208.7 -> 2.89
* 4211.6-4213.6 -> 2.76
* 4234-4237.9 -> 2.7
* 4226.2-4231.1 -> 3.01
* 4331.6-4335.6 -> 2.86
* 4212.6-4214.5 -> 3.4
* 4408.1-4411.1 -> 2.71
